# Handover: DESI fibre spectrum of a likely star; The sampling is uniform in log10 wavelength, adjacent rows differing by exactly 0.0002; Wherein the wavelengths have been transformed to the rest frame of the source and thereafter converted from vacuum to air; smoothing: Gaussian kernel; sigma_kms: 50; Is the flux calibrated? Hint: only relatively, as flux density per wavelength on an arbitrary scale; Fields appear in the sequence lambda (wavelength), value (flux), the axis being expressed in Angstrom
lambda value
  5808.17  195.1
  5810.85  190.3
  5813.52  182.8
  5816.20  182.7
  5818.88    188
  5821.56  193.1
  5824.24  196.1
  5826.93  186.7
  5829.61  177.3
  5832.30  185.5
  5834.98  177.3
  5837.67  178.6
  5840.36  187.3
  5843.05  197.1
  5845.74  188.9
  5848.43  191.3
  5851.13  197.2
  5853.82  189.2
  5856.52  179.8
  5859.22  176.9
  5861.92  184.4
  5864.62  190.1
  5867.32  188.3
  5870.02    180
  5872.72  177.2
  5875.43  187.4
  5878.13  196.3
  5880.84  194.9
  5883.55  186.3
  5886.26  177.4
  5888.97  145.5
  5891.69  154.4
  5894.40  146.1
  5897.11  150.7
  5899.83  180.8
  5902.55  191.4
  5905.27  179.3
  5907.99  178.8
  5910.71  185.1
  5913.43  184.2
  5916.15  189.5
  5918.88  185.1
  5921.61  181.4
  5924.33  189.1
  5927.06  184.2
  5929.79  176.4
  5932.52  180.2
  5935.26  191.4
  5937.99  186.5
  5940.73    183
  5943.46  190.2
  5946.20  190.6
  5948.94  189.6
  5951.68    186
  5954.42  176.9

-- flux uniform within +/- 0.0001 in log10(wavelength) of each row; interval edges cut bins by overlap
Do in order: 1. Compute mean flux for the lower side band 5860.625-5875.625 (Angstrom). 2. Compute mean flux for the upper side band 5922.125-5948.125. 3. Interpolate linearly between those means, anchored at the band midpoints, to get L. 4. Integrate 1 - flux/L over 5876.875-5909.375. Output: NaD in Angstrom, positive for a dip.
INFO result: 2.0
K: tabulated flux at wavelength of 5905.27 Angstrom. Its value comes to 179.3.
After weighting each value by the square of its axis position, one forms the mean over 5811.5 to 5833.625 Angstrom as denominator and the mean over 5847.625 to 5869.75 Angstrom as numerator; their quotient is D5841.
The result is 1.01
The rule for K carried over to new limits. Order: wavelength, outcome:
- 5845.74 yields 188.9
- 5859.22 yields 176.9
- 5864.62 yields 190.1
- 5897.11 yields 150.7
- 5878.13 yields 196.3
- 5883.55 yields 186.3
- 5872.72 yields 177.2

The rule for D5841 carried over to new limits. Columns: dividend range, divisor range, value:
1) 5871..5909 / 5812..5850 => 0.95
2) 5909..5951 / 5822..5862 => 1.03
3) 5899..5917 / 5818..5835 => 1.01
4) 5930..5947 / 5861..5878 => 1.03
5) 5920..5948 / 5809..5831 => 1.03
